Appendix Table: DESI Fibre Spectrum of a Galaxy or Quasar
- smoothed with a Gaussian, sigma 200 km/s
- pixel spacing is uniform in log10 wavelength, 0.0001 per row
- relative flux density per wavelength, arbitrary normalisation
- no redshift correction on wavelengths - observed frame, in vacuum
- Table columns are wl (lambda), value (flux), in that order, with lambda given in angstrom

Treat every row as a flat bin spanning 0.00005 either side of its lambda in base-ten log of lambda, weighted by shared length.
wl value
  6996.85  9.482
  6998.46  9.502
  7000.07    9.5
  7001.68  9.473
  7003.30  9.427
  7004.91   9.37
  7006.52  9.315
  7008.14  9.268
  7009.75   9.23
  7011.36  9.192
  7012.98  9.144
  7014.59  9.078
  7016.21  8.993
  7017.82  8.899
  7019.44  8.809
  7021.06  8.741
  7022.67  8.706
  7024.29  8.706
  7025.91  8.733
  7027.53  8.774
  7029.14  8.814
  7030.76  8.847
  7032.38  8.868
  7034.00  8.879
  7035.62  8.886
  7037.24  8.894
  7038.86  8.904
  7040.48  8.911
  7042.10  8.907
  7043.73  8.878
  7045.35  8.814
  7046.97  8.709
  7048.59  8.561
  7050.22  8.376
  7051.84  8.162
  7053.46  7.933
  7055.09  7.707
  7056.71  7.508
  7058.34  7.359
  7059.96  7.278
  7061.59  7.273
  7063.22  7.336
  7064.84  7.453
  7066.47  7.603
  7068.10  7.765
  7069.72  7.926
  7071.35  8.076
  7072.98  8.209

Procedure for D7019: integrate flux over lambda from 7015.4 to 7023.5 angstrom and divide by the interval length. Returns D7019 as 8.83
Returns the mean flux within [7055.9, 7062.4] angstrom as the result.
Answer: 7.35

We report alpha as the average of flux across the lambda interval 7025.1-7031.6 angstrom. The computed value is 8.8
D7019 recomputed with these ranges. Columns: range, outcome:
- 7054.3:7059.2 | 7.53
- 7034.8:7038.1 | 8.89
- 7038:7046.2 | 8.88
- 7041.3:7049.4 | 8.77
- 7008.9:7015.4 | 9.17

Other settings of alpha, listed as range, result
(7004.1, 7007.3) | 9.36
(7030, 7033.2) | 8.85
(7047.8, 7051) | 8.45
